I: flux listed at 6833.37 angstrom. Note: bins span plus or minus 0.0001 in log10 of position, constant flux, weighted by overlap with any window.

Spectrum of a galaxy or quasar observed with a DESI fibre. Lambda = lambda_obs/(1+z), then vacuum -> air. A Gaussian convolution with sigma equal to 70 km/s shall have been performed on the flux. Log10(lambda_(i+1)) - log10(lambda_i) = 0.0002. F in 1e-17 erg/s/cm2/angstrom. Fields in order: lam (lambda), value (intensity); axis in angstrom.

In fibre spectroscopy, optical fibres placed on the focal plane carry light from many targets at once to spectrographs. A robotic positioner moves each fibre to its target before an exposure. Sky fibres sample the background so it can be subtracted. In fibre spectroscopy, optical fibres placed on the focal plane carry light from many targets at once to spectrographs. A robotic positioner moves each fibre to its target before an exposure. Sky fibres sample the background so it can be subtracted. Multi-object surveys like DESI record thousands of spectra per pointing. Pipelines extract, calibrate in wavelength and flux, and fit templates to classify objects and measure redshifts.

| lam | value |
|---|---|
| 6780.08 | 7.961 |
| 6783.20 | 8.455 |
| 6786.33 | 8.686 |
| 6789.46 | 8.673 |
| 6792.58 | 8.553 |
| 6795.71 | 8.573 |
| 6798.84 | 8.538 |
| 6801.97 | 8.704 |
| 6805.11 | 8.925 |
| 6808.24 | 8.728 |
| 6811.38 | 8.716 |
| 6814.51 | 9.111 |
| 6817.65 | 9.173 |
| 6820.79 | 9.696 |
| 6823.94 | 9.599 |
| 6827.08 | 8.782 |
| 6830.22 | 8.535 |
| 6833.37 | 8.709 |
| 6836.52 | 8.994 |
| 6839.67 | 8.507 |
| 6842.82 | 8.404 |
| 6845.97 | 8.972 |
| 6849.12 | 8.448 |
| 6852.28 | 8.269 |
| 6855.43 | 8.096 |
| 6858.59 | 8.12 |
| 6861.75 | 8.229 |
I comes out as 8.709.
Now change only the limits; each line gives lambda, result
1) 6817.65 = 9.173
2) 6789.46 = 8.673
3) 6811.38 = 8.716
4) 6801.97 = 8.704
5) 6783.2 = 8.455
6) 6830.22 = 8.535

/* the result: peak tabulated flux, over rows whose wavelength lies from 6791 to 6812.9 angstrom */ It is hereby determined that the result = 8.925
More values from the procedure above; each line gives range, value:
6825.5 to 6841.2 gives 8.994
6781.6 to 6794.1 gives 8.686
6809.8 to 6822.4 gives 9.696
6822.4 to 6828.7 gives 9.599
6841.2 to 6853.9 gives 8.972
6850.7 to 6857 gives 8.269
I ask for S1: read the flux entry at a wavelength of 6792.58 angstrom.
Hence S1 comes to 8.553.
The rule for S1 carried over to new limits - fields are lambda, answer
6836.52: 8.994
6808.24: 8.728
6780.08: 7.961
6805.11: 8.925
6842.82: 8.404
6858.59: 8.12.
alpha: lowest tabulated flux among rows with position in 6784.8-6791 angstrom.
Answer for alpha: 8.673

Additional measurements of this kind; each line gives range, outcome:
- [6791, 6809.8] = 8.538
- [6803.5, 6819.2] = 8.716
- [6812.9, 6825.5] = 9.111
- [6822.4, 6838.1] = 8.535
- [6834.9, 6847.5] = 8.404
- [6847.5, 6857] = 8.096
